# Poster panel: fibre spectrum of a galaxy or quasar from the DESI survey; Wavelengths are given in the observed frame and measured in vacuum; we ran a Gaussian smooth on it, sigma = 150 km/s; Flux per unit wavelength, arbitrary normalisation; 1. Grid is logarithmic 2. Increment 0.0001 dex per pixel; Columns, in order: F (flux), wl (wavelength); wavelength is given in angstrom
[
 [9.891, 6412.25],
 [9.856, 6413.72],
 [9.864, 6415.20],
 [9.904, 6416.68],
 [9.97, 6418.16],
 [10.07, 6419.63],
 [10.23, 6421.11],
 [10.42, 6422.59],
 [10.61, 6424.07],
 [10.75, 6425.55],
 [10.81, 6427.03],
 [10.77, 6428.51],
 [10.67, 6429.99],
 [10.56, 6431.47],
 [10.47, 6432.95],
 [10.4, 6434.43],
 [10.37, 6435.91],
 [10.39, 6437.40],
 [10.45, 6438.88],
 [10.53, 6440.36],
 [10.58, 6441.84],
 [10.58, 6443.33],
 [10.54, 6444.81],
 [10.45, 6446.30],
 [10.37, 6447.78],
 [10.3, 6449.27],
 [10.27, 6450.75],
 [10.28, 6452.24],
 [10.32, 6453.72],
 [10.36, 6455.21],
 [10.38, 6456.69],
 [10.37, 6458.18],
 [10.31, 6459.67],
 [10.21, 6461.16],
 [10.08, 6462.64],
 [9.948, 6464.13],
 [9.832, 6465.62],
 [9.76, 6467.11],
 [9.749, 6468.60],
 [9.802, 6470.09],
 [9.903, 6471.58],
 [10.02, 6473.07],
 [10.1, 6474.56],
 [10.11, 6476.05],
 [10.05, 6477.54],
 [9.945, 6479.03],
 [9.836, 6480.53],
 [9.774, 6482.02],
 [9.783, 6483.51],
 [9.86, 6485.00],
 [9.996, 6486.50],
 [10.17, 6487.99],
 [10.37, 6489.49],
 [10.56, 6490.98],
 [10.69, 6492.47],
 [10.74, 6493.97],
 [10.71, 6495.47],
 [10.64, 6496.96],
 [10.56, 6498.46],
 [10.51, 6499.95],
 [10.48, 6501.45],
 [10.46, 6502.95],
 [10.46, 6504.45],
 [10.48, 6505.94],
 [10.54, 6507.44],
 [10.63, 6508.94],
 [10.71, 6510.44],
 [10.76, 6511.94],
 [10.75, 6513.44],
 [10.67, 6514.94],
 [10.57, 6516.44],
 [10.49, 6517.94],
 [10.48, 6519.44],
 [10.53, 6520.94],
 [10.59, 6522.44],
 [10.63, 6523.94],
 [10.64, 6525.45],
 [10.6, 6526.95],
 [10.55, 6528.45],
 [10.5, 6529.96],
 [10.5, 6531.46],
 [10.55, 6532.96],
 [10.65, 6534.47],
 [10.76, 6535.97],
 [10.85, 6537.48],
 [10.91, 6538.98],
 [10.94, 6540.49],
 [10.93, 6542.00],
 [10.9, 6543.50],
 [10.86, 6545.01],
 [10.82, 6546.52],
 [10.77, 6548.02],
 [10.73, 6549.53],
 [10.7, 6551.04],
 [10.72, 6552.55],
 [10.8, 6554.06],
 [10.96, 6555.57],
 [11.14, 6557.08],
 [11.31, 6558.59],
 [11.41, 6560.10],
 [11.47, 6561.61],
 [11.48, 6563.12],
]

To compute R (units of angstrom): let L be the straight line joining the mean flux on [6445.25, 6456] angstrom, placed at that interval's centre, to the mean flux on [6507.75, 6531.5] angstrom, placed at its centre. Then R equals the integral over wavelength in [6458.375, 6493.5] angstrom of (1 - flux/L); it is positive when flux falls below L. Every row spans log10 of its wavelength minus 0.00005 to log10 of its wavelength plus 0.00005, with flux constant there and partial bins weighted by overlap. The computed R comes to 1.3 angstrom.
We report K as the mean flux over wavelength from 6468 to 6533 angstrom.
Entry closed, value 10.4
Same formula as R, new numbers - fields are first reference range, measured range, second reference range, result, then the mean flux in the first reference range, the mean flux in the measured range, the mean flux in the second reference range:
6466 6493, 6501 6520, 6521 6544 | -0.3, 10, 10.6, 10.7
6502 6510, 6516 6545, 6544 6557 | 0.0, 10.5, 10.7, 10.8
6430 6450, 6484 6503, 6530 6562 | 0.4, 10.5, 10.4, 10.9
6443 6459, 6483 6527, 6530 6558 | 0.5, 10.4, 10.5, 10.8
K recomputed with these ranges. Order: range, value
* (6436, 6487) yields 10.2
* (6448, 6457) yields 10.3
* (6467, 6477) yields 9.94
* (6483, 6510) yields 10.4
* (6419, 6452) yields 10.5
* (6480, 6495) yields 10.2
